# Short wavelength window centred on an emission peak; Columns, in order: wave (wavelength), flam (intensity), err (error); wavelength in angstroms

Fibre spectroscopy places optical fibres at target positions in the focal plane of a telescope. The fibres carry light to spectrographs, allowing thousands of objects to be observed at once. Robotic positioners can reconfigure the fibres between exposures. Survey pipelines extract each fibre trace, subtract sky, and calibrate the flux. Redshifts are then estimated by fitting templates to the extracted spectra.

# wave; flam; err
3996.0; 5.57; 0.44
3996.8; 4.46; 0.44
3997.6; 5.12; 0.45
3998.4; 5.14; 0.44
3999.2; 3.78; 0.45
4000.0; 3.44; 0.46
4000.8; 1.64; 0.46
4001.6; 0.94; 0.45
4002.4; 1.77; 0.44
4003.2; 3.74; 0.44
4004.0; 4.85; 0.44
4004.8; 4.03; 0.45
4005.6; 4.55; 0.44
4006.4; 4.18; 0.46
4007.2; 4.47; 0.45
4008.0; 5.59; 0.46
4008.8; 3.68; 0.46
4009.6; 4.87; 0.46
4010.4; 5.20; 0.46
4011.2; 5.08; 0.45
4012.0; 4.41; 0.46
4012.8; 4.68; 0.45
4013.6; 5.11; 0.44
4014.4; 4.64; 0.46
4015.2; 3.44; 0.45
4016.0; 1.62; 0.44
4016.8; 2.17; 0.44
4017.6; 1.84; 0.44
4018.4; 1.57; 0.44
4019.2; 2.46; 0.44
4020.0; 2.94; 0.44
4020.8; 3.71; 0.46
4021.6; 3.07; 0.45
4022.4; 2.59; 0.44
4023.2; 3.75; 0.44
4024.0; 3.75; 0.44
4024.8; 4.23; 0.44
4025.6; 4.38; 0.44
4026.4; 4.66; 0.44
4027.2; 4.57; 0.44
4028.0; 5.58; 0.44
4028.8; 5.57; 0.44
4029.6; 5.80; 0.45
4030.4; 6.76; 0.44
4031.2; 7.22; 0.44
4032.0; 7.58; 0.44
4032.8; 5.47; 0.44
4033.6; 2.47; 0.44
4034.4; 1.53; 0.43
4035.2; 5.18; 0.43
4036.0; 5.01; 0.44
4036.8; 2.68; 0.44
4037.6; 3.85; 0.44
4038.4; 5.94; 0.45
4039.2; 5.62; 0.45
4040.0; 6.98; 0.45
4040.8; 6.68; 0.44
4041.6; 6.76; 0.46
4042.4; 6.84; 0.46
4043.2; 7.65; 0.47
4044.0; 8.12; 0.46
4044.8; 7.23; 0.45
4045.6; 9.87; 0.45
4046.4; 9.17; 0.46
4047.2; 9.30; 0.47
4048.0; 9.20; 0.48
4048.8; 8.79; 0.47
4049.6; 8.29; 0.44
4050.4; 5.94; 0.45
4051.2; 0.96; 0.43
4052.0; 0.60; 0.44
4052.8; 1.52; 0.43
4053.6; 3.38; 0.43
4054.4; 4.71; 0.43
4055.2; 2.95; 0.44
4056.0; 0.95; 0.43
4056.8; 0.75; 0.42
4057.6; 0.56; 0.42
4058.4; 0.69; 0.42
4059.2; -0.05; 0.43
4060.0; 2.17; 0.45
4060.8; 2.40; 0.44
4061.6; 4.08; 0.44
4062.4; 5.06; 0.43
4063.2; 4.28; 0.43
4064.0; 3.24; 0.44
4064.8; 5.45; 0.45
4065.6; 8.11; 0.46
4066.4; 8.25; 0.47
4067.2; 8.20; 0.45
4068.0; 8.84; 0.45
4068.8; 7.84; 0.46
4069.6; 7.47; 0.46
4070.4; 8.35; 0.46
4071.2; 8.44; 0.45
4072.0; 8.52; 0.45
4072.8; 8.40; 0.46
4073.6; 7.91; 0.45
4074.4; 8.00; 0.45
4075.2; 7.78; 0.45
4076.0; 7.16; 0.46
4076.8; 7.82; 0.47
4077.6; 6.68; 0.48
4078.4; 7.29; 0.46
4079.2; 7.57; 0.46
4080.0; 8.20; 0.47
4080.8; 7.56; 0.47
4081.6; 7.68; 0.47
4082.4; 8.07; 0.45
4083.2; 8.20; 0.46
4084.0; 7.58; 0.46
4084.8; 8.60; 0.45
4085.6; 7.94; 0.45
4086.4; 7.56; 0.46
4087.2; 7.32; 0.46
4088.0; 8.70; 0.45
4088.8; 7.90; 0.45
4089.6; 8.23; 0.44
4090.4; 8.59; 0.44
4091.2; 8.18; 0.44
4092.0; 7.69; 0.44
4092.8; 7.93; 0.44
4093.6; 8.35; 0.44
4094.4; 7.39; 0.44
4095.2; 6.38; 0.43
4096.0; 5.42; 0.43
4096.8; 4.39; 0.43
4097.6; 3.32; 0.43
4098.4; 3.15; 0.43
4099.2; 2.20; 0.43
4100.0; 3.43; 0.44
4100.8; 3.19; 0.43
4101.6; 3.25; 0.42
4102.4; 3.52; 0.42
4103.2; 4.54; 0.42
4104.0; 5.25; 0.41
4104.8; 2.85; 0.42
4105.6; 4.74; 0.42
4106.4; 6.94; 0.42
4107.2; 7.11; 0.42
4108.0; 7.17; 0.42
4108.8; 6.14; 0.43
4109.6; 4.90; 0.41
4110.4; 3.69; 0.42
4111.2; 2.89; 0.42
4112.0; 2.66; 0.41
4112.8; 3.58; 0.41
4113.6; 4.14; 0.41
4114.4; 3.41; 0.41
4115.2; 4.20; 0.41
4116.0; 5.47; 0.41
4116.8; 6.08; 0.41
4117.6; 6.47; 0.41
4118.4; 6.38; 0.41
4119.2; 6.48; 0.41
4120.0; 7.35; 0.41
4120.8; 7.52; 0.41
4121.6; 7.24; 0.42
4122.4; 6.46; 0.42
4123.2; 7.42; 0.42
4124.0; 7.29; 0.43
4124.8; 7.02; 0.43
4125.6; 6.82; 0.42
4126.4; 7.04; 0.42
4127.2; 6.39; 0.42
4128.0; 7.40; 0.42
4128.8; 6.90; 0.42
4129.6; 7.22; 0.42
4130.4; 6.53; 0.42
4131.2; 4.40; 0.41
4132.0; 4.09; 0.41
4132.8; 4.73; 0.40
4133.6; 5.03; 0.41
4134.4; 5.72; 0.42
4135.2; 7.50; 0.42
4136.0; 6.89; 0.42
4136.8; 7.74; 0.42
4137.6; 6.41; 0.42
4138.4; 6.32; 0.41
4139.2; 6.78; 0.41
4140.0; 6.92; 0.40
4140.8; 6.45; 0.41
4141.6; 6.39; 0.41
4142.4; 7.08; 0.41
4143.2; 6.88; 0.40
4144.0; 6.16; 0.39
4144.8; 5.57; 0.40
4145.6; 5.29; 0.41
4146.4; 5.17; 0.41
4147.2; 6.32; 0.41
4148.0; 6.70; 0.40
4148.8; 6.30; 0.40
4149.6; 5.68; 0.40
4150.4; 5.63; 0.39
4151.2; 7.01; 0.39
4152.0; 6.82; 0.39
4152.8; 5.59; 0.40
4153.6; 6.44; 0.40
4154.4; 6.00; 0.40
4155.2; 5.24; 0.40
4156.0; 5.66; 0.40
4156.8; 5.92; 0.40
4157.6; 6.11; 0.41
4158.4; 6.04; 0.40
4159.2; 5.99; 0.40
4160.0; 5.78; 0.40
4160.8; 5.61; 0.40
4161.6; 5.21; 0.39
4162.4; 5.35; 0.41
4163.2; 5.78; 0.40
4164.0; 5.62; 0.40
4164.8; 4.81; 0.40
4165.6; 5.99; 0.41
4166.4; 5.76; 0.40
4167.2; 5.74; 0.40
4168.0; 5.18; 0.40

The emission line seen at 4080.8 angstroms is Lyman alpha 1216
